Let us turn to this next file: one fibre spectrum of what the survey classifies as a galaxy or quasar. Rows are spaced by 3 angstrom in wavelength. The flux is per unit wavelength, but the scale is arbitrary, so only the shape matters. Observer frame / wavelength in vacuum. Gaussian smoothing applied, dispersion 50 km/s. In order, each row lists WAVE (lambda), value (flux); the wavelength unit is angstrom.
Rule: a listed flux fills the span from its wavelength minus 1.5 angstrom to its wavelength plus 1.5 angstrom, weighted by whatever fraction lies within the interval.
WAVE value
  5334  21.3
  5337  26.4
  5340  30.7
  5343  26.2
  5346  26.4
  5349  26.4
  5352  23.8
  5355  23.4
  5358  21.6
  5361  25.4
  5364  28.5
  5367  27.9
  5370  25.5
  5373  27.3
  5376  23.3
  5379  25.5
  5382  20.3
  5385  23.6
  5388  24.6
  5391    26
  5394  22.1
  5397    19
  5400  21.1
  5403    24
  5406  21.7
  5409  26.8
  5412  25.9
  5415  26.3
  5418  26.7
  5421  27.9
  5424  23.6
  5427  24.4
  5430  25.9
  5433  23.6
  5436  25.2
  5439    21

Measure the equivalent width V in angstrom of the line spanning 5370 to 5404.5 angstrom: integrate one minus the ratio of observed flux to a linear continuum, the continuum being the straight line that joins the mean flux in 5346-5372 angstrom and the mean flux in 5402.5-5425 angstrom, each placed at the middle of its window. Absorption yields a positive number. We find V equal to 2.71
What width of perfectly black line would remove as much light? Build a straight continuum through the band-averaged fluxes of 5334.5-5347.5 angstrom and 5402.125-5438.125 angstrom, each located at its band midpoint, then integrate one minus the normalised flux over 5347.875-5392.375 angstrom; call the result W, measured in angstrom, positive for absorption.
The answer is 2.4 angstrom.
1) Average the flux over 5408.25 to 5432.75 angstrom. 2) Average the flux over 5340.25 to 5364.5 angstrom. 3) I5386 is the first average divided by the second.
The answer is 1.02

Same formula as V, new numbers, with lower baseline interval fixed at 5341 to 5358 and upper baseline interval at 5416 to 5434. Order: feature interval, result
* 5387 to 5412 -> 2.0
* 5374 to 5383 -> 0.6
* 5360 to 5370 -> -0.8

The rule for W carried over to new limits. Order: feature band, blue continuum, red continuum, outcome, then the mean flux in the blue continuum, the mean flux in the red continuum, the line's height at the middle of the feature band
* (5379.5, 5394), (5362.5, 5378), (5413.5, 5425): 1.53 angstrom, 26.5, 26.2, 26.4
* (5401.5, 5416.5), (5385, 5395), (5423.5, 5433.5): -0.34 angstrom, 24.2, 24.5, 24.4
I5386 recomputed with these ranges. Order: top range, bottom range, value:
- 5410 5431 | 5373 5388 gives 1.09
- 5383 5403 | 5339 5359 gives 0.89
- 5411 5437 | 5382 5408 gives 1.12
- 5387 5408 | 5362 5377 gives 0.85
